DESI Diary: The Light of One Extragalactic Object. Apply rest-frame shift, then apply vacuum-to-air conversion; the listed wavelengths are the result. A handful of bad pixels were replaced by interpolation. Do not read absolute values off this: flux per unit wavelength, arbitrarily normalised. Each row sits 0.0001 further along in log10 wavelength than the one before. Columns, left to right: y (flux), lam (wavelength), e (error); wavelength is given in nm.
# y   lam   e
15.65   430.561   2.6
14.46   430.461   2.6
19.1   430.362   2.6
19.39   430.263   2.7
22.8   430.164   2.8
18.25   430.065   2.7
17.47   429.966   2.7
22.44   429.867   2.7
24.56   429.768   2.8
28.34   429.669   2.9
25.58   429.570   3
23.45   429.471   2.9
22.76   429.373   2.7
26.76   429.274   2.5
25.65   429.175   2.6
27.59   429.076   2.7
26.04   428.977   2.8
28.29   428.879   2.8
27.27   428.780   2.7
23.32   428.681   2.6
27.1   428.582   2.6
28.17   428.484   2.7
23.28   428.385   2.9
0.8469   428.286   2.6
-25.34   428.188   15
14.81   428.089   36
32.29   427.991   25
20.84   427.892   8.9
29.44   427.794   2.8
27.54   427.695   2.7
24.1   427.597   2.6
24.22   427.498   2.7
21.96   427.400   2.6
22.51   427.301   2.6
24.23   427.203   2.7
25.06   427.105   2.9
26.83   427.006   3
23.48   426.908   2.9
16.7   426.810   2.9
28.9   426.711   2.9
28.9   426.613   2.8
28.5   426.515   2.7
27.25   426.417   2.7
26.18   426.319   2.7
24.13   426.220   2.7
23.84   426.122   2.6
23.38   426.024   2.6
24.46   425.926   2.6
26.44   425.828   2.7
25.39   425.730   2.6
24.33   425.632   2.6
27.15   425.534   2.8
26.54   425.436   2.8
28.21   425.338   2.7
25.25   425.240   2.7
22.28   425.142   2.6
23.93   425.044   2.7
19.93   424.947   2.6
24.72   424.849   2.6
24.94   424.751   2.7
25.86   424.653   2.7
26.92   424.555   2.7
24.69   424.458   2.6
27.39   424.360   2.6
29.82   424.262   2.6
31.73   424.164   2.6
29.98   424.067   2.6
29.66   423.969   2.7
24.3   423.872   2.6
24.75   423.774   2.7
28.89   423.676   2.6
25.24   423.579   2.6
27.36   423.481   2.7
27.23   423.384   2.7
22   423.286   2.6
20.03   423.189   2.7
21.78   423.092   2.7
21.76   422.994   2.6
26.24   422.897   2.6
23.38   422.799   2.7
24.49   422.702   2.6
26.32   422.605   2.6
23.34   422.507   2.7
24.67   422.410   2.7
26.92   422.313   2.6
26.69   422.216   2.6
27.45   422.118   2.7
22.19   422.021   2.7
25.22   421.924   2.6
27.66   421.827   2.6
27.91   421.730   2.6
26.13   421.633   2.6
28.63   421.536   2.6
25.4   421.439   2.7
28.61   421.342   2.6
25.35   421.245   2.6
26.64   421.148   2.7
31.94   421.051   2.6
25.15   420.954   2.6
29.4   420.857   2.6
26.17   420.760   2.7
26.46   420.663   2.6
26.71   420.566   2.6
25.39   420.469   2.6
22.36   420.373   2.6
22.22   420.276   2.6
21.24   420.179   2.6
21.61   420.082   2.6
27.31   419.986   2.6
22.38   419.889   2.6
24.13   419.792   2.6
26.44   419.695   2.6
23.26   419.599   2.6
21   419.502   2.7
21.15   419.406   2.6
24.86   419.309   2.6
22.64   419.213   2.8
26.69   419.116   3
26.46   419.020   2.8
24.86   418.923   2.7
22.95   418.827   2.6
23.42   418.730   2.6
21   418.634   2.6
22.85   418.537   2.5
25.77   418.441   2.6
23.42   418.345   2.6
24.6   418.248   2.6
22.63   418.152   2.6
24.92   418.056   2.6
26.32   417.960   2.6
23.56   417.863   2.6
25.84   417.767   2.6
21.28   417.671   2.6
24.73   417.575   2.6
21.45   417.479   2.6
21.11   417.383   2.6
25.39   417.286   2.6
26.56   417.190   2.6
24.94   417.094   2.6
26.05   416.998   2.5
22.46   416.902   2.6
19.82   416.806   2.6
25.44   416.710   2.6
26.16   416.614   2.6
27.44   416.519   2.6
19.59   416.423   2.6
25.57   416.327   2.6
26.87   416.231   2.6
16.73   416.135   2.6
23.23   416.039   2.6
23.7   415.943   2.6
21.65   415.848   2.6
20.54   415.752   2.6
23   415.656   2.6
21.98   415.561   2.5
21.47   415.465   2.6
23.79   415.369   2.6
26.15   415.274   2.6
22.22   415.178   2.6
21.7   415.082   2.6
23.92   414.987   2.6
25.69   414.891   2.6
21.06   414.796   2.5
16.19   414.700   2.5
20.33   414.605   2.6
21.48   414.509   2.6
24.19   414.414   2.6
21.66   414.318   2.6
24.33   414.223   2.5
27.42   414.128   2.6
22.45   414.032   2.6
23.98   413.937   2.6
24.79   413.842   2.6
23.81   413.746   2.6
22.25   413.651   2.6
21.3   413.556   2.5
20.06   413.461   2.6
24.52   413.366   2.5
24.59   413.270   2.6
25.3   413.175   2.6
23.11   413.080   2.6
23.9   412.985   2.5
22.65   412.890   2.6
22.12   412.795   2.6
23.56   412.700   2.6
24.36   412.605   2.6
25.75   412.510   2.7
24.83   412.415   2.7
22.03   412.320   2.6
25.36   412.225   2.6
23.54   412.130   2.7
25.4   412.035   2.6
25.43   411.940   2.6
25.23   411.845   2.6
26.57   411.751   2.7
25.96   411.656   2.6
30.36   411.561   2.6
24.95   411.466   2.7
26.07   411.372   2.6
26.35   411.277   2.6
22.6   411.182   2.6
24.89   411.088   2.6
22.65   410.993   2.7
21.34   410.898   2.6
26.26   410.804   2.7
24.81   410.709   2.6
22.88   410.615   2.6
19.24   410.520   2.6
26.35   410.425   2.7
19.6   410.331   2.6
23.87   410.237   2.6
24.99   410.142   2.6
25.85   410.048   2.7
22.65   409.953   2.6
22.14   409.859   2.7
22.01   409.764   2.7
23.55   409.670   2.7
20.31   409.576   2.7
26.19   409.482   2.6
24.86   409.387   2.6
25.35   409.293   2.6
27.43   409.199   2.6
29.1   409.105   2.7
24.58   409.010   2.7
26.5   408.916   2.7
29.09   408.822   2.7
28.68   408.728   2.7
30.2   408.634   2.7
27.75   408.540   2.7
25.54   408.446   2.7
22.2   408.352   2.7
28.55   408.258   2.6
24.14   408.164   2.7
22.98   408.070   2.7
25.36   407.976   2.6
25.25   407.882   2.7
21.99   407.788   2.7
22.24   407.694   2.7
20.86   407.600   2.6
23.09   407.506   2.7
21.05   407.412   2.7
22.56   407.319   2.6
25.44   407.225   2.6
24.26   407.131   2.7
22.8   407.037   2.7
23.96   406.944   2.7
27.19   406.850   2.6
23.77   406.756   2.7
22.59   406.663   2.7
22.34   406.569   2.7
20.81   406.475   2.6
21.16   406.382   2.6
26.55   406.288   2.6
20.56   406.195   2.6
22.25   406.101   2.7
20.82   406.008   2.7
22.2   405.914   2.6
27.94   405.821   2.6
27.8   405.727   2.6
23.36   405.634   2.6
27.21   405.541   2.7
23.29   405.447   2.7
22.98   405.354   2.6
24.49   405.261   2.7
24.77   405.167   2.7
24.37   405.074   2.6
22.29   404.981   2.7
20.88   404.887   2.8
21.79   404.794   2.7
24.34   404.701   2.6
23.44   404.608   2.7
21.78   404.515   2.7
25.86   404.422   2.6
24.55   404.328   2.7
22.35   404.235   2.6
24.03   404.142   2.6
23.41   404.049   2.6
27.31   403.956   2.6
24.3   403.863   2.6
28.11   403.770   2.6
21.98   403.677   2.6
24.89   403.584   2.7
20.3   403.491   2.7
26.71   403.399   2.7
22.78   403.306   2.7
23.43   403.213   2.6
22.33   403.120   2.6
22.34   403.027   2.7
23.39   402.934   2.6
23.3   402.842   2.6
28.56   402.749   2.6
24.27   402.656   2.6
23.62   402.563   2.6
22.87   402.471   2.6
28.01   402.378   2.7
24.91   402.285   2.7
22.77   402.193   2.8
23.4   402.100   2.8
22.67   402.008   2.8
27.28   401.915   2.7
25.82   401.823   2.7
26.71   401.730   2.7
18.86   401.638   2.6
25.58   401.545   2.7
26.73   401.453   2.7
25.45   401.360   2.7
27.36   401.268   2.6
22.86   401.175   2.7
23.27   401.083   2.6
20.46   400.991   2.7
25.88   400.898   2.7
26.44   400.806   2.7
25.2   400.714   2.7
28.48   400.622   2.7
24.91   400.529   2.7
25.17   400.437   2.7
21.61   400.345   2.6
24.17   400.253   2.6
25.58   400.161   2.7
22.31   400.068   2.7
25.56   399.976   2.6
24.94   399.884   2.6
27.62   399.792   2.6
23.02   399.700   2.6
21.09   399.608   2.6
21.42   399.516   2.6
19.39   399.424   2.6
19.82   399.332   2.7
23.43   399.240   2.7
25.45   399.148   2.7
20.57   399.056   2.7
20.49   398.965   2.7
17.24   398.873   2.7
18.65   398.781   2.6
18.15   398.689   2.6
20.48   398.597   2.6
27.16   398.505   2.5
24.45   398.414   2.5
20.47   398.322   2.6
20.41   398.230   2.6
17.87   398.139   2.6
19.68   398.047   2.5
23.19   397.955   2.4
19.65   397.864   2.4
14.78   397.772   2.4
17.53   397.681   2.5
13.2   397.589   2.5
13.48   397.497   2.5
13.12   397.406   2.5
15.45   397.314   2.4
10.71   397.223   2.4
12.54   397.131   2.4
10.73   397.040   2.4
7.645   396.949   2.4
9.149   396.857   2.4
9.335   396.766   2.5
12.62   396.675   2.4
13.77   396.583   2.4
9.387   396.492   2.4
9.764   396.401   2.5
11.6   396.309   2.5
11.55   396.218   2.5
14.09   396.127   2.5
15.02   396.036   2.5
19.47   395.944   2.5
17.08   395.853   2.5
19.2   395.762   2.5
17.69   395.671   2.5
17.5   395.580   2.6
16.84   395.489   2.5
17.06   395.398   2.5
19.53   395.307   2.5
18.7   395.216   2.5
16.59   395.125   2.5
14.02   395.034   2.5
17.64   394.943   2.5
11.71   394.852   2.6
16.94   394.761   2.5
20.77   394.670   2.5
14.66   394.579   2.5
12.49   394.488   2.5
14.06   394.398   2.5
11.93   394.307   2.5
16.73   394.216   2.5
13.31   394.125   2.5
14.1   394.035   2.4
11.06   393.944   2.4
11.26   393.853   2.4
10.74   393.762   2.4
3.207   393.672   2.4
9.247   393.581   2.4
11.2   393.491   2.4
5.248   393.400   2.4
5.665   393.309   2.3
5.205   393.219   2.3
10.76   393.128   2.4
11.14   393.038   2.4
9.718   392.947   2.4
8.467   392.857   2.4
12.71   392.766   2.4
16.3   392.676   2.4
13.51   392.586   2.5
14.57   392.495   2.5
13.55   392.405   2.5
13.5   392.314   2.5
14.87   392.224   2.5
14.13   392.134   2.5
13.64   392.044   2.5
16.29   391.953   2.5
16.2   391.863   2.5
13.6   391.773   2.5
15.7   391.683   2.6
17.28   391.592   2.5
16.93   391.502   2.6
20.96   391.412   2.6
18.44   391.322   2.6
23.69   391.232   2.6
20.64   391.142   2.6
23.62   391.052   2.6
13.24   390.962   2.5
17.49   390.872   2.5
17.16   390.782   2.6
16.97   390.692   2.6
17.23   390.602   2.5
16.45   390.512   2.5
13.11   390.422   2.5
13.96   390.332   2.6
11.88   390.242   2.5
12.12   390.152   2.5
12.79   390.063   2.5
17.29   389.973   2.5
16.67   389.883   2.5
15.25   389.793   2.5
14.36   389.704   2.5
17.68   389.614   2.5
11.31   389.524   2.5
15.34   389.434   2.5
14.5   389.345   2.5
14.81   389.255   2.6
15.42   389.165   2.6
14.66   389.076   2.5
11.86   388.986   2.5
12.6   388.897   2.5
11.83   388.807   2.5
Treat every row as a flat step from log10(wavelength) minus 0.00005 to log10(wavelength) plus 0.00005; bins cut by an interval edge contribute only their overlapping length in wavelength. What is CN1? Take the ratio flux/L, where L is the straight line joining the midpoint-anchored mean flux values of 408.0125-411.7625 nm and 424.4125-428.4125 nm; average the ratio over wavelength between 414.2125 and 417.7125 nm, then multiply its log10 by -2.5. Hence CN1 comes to 0.06 mag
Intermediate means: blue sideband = 25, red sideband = 23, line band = 23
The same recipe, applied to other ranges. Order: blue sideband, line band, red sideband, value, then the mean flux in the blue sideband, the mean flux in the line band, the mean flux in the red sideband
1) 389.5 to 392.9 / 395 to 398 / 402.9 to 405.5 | 0.28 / 15.6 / 14.6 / 23.7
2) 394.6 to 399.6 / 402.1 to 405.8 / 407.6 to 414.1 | -0.17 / 16.8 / 24.1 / 24.5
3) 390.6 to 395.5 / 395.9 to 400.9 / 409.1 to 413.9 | -0.08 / 14.4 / 18.8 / 24.1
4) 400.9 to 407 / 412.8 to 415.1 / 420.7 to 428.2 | 0.07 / 24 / 23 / 25.2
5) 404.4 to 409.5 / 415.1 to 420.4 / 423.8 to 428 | 0.07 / 24.3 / 23.5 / 25.6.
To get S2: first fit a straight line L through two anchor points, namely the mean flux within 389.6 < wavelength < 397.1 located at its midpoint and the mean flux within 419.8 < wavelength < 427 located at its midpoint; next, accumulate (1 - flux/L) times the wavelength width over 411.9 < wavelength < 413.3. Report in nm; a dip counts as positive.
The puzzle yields -0.17 nm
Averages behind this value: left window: 14.2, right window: 25.6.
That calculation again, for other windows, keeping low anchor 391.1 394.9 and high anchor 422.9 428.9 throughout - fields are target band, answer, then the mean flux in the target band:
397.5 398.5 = -0.272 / 19.2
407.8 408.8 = -0.411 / 26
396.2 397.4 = 0.290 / 11.2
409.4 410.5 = -0.256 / 23.3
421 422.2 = -0.222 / 26.9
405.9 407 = -0.312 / 22.9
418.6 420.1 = -0.126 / 23.8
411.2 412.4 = -0.366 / 25.5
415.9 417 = -0.127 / 23.5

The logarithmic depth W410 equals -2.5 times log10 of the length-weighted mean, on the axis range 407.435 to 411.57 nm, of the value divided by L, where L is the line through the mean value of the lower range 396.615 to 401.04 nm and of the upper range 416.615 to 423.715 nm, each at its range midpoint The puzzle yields -0.11 mag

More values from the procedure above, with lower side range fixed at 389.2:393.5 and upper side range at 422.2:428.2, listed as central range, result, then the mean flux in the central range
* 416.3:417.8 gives -0.08 mag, 24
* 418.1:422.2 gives -0.08 mag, 25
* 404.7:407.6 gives -0.23 mag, 23.5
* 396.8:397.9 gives 0.24 mag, 13.1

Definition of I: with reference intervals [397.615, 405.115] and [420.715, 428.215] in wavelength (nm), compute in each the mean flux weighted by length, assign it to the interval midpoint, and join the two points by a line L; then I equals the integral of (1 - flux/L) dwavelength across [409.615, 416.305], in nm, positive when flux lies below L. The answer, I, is 0.18 nm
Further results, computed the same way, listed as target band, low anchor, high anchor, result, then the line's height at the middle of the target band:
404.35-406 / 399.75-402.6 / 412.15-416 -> 0.02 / 24.2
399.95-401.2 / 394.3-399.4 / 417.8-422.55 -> -0.47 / 17.8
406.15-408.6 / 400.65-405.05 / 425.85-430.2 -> 0.03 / 24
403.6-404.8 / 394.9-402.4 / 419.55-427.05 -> -0.18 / 21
